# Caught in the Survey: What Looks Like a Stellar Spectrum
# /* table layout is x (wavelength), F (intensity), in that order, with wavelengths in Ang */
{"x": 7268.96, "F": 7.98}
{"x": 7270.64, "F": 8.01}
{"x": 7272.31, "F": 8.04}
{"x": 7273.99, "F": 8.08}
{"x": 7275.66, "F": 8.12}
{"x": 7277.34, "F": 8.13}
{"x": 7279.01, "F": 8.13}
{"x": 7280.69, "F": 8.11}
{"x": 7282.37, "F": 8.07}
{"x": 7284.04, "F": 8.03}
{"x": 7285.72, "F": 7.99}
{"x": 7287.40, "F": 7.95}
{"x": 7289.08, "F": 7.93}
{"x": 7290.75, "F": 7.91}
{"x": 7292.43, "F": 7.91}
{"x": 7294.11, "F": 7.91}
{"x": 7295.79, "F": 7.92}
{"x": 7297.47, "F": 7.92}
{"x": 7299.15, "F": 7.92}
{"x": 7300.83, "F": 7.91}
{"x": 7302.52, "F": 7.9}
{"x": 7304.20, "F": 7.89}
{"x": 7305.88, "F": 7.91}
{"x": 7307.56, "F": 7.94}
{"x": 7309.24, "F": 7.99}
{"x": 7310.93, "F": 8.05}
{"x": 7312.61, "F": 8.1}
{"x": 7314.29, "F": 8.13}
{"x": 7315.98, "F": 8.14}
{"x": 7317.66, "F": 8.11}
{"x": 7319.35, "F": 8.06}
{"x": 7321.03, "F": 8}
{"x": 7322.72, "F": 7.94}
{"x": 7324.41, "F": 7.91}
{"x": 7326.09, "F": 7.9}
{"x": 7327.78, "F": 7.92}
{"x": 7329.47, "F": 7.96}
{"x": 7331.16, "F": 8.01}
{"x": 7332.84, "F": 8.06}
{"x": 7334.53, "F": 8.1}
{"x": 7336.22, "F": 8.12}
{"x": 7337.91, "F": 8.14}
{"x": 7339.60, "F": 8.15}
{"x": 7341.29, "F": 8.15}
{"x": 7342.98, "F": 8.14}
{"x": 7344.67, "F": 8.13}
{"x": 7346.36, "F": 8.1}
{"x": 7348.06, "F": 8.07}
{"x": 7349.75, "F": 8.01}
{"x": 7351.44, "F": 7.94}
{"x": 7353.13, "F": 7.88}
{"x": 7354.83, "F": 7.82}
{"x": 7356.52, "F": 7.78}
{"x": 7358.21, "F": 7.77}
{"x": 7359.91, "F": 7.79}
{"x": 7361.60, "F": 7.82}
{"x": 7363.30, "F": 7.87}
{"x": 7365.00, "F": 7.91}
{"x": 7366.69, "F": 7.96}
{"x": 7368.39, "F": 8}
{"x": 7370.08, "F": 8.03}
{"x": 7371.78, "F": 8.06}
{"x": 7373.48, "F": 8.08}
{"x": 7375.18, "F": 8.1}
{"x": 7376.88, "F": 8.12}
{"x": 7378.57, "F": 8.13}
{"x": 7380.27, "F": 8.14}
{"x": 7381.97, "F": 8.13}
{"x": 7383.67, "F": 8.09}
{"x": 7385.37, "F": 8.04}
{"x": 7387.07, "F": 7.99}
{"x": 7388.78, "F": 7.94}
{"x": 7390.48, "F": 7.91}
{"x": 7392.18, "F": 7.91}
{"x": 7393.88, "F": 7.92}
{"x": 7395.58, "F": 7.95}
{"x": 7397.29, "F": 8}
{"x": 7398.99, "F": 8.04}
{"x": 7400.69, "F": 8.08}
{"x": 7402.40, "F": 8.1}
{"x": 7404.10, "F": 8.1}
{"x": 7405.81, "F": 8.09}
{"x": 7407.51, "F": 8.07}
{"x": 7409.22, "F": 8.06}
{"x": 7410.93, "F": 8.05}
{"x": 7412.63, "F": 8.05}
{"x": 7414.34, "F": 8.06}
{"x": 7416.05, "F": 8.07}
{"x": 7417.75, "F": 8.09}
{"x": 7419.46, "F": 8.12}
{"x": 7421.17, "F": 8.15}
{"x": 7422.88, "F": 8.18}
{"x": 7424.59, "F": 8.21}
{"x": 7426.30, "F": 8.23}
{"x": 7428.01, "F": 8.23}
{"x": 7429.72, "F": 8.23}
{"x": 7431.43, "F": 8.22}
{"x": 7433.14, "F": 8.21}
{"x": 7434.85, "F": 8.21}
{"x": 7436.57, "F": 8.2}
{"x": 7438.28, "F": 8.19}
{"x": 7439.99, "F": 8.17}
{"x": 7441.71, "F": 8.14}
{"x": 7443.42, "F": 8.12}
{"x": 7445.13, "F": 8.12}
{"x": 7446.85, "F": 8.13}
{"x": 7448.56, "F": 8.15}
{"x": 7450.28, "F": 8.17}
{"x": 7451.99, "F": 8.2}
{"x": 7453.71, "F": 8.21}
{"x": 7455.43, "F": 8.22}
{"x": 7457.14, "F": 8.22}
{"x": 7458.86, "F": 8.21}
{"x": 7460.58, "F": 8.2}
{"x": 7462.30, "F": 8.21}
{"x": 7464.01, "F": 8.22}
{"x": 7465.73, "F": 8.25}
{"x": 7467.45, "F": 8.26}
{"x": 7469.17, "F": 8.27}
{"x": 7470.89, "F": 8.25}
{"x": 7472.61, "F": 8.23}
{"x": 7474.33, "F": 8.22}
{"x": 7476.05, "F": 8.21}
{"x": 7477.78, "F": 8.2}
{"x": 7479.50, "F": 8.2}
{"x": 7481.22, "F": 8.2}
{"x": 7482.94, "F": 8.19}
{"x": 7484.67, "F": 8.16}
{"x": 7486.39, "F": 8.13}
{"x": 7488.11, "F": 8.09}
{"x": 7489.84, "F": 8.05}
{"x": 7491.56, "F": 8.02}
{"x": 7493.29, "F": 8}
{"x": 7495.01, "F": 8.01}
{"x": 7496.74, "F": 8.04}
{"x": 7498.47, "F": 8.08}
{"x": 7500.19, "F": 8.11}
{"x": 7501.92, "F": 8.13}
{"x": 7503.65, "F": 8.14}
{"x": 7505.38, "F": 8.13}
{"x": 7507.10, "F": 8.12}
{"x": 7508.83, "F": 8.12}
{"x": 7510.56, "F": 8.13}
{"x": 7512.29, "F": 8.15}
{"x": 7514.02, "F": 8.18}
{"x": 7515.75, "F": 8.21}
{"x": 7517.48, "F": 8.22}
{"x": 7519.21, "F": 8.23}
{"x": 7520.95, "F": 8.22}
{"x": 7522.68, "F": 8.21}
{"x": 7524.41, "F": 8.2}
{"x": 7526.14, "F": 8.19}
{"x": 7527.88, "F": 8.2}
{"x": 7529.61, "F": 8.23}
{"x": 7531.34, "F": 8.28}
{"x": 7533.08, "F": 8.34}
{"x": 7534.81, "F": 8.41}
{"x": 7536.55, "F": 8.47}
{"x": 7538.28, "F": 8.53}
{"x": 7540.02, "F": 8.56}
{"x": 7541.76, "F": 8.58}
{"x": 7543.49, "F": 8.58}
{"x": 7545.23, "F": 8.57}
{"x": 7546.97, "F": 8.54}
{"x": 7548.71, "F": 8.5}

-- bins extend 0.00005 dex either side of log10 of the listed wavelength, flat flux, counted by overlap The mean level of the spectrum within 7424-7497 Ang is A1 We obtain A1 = 8.18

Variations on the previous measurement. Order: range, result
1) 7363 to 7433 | 8.07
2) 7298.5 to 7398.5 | 8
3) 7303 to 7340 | 8.02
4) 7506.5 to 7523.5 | 8.18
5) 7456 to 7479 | 8.23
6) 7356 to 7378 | 7.95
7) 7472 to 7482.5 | 8.21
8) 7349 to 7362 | 7.85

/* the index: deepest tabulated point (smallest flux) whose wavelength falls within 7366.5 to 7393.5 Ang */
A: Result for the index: 7.91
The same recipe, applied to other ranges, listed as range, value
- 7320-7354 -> 7.88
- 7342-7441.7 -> 7.77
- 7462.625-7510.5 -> 8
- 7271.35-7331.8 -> 7.89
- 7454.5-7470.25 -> 8.2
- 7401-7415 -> 8.05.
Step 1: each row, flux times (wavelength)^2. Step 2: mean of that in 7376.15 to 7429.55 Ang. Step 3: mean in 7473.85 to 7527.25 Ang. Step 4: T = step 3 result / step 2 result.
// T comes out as 1.04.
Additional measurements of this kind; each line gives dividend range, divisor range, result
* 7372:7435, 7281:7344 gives 1.04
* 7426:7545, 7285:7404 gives 1.07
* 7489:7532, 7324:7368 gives 1.07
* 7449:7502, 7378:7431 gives 1.03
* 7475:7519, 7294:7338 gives 1.07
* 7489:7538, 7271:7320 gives 1.08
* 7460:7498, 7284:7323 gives 1.07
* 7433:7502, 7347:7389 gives 1.05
